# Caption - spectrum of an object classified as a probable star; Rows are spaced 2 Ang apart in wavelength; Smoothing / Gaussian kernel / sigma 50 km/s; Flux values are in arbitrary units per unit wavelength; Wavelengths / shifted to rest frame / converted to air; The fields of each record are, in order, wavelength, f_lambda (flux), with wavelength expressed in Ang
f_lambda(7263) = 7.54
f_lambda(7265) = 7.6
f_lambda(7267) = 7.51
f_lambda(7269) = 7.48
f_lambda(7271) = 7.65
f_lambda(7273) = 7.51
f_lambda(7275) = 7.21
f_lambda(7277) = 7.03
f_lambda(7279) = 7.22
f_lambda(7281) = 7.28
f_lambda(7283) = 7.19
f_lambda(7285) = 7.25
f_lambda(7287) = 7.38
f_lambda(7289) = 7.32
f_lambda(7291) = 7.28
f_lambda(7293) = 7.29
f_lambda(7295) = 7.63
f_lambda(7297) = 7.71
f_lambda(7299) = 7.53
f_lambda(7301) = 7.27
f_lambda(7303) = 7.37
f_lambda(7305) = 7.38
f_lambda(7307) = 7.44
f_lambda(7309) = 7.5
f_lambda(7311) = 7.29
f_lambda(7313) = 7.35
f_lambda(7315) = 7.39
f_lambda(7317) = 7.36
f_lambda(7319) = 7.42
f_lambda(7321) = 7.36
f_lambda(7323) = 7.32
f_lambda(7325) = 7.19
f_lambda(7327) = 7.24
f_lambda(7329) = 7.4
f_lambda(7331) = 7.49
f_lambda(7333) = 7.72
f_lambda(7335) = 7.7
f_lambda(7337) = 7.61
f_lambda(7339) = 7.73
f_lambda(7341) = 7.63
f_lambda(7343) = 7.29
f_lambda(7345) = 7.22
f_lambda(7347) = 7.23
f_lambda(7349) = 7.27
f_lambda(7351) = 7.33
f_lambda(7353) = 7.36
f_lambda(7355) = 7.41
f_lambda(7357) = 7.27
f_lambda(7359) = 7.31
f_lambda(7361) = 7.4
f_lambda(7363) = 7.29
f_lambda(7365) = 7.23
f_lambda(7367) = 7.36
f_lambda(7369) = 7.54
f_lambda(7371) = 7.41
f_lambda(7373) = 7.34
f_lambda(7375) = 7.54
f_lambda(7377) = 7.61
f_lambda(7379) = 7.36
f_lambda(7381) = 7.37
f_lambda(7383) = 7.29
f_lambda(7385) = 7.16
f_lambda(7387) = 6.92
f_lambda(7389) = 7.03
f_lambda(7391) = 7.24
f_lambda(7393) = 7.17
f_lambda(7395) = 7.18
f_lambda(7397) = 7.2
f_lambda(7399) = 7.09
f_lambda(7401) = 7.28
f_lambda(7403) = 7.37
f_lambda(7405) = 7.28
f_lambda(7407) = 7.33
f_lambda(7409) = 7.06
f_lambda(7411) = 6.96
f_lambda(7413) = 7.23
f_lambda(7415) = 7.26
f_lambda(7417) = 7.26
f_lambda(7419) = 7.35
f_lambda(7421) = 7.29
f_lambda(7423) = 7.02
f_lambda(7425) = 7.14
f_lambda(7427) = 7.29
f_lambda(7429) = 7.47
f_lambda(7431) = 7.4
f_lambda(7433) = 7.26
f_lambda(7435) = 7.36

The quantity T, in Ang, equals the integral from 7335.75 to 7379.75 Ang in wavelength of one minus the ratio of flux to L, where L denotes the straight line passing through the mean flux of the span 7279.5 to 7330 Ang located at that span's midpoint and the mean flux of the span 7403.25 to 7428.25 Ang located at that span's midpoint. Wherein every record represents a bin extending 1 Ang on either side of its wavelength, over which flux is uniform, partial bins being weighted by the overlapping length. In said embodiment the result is -0.6 Ang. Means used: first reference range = 7.36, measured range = 7.4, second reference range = 7.21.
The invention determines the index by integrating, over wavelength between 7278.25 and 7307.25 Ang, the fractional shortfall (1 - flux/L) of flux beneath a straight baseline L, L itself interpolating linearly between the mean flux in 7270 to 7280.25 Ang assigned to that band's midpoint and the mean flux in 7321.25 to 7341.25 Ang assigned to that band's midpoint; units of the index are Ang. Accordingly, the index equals 0.0 Ang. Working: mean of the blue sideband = 7.32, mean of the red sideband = 7.49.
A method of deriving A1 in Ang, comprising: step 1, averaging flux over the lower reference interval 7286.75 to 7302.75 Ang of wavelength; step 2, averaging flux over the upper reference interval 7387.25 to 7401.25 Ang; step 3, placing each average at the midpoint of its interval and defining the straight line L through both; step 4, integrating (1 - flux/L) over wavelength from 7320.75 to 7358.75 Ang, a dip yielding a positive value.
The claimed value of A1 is -0.55 Ang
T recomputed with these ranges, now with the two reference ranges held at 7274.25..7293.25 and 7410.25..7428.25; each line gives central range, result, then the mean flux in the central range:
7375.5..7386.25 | -0.21 Ang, 7.36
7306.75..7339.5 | -0.93 Ang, 7.44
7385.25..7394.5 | 0.15 Ang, 7.1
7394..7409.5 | -0.04 Ang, 7.23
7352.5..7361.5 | -0.15 Ang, 7.35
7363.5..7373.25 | -0.21 Ang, 7.37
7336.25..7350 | -0.37 Ang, 7.42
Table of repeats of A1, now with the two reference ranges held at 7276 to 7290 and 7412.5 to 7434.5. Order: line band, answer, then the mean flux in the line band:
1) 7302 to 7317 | -0.3 Ang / 7.39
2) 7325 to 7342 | -0.7 Ang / 7.54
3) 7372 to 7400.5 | 0.1 Ang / 7.25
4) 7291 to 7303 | -0.4 Ang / 7.46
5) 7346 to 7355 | -0.1 Ang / 7.31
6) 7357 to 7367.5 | -0.1 Ang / 7.31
